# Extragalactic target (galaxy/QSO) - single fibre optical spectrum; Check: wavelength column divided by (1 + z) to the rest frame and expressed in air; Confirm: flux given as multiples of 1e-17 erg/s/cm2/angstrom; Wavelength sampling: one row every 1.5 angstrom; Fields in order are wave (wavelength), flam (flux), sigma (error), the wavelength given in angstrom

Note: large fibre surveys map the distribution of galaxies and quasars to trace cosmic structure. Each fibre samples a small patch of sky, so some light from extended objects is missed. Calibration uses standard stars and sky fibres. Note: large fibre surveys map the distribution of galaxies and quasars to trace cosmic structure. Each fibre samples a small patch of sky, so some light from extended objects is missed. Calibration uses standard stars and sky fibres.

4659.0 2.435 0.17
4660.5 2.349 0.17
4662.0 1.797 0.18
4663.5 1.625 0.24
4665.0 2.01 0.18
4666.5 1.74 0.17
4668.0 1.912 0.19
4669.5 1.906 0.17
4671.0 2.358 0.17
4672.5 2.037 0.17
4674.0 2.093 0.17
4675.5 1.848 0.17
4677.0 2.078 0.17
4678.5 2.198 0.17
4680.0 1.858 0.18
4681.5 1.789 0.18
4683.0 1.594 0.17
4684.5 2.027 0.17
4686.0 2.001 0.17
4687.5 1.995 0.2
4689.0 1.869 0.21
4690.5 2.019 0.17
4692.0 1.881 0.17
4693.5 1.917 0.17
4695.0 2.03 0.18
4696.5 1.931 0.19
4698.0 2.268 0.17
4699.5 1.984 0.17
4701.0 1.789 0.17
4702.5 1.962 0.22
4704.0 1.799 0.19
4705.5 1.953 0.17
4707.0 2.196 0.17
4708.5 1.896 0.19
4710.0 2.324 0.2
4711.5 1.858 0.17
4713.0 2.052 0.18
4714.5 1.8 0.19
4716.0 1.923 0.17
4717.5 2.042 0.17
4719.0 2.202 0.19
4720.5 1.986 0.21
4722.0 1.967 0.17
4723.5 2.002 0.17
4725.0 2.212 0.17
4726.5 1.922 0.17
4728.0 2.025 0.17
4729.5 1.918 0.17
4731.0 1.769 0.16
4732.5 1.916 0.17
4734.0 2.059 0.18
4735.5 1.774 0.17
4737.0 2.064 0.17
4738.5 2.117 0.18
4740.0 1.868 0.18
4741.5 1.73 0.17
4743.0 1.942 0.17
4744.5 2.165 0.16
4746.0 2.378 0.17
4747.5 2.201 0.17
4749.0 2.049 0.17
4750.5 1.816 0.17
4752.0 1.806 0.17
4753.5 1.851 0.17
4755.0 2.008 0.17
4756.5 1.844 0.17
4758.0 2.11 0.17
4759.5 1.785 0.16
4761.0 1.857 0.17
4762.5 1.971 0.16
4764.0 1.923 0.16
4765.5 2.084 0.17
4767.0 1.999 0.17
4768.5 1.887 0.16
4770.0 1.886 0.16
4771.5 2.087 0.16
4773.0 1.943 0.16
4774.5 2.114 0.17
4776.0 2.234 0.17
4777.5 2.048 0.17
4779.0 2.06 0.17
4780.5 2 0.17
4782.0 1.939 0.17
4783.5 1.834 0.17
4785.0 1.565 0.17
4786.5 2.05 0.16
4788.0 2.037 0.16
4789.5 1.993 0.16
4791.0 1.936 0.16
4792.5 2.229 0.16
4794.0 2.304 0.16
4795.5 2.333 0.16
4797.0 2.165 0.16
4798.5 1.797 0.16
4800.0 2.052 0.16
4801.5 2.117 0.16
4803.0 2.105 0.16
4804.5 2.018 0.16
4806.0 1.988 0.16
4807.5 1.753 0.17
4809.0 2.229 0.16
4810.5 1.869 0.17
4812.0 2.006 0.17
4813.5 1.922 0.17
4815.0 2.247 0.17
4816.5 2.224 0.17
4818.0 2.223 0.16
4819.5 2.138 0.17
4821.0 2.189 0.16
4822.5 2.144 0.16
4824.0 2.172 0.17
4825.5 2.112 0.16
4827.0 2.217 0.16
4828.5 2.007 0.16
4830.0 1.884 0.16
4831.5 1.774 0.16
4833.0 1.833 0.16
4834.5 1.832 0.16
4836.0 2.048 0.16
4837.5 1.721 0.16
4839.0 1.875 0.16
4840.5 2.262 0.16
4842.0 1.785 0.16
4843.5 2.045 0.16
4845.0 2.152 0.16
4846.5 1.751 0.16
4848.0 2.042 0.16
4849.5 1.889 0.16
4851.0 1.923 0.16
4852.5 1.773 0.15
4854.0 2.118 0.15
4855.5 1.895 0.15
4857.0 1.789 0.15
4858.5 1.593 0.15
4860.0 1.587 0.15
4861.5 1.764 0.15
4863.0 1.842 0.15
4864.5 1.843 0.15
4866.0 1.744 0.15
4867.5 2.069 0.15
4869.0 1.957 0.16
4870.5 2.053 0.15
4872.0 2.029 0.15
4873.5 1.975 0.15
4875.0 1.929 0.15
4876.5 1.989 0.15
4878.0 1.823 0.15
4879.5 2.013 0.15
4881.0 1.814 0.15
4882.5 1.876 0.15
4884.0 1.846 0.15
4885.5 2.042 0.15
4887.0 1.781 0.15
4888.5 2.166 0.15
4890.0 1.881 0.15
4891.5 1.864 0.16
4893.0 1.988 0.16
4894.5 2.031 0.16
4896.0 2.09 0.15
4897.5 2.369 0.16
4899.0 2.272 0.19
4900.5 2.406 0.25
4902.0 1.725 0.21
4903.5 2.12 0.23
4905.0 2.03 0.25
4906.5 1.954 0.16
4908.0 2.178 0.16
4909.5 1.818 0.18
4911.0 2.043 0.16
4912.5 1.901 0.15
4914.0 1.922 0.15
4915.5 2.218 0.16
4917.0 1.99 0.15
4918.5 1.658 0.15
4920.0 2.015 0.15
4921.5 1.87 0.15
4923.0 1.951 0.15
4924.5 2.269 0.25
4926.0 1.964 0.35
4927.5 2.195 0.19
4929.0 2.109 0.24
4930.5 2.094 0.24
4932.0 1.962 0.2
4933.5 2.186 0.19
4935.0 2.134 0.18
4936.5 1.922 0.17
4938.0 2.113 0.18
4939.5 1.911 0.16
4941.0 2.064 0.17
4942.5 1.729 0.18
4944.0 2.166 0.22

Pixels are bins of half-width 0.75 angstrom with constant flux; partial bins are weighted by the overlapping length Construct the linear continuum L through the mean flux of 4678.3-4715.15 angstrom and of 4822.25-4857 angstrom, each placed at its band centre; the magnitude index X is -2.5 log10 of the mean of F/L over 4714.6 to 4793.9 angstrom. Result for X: -0.01 mag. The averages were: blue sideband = 1.96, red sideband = 1.96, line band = 1.98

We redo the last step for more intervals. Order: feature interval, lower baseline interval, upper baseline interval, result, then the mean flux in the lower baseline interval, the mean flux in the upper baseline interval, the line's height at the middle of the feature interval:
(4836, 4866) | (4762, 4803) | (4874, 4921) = 0.071 mag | 2.02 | 1.99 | 2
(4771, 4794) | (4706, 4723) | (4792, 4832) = 0.027 mag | 2.02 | 2.08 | 2.06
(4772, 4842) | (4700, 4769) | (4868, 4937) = -0.022 mag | 1.97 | 2.01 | 1.99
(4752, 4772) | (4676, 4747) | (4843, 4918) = 0.019 mag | 1.98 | 1.96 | 1.97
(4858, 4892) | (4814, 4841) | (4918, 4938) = 0.082 mag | 2.05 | 2.03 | 2.04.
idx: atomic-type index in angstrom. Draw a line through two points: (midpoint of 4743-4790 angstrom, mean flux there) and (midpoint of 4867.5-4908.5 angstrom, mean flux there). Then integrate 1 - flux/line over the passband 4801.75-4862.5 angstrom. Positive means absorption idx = 0.7 angstrom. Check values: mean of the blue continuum 1.98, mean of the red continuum 2.01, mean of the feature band 1.97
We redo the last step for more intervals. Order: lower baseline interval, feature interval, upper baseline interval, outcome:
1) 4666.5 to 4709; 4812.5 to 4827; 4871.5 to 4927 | -1.23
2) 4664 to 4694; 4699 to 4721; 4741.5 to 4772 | -0.24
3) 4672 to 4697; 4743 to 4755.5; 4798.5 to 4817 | -0.23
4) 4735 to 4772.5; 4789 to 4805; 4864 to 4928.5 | -0.98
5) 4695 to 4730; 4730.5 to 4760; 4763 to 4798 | 0.70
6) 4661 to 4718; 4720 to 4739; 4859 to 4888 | -0.33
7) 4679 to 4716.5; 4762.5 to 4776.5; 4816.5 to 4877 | -0.43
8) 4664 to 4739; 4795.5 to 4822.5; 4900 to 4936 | -0.95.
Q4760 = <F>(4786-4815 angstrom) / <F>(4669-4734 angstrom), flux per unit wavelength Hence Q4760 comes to 1.04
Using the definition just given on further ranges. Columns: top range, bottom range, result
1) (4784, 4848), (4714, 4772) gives 1.03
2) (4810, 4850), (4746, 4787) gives 1.02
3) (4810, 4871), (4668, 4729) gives 0.99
